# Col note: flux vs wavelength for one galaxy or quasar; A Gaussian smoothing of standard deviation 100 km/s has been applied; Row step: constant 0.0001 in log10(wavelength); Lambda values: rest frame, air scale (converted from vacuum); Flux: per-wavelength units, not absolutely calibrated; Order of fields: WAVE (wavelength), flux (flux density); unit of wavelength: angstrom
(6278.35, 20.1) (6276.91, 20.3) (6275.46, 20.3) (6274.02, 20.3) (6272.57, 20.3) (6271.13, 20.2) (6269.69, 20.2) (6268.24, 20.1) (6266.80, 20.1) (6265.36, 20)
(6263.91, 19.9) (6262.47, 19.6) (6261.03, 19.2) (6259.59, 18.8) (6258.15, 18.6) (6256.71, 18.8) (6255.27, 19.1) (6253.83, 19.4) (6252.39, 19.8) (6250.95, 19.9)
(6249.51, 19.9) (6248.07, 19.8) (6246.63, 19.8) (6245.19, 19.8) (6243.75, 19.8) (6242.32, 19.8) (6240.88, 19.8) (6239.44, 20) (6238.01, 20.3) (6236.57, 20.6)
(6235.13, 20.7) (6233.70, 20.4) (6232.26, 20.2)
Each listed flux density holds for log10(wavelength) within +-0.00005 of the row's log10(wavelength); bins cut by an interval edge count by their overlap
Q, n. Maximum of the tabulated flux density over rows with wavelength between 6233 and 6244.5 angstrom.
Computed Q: 20.7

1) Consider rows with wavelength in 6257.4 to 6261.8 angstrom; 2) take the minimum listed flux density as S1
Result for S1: 18.6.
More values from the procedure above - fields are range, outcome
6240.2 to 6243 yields 19.8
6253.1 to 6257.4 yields 18.8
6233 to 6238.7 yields 20.3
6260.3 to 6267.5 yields 19.2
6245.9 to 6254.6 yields 19.4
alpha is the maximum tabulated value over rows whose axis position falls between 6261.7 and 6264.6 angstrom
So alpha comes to 19.9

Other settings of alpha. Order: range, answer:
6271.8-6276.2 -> 20.3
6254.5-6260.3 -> 19.1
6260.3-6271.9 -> 20.2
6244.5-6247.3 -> 19.8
